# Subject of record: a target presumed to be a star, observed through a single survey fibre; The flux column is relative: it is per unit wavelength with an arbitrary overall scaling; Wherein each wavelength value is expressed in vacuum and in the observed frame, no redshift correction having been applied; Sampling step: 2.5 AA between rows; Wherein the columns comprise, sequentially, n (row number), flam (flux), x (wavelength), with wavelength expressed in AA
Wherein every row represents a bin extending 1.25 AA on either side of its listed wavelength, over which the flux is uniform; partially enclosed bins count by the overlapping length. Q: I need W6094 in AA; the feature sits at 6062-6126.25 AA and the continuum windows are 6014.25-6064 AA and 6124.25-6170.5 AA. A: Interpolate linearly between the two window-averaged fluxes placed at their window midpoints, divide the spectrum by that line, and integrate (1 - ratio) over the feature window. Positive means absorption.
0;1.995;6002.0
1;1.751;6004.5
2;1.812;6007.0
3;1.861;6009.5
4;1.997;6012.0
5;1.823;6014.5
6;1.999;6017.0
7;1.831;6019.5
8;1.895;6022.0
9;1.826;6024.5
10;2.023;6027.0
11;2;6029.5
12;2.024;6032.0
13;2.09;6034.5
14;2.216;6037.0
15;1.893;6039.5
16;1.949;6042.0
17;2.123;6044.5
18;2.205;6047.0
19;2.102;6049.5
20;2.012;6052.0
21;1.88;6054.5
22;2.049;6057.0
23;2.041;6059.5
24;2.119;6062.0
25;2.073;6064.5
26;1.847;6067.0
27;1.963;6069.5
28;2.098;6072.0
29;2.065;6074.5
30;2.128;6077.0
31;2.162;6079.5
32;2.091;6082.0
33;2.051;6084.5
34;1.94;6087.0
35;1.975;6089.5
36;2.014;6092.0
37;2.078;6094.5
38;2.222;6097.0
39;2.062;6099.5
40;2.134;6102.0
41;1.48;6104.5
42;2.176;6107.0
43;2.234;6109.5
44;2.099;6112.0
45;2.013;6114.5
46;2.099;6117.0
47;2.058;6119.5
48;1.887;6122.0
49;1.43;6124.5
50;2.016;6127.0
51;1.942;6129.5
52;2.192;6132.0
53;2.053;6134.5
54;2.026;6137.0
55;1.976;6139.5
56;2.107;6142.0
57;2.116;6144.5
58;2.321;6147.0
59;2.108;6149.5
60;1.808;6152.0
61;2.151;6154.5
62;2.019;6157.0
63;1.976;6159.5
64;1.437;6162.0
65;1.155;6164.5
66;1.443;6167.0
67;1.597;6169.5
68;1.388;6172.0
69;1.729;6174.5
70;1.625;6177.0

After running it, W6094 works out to -2.1 AA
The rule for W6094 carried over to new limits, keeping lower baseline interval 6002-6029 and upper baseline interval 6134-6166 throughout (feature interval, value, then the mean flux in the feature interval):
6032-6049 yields -1.6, 2.08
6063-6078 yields -0.9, 2.03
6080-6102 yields -1.7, 2.06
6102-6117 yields -0.8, 2.02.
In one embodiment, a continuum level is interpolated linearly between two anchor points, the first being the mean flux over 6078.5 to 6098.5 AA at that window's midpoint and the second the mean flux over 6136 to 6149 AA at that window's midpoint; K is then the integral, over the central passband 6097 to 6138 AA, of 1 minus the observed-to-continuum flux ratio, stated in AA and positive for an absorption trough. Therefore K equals 1.7 AA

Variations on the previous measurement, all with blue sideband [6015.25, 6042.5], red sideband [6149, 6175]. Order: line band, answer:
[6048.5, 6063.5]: -0.9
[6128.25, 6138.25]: -1.7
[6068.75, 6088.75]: -2.0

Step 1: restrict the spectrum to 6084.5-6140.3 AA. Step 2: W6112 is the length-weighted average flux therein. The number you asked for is 2.01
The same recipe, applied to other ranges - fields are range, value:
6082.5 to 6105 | 2.02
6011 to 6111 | 2.02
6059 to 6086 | 2.06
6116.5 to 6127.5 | 1.88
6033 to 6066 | 2.06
